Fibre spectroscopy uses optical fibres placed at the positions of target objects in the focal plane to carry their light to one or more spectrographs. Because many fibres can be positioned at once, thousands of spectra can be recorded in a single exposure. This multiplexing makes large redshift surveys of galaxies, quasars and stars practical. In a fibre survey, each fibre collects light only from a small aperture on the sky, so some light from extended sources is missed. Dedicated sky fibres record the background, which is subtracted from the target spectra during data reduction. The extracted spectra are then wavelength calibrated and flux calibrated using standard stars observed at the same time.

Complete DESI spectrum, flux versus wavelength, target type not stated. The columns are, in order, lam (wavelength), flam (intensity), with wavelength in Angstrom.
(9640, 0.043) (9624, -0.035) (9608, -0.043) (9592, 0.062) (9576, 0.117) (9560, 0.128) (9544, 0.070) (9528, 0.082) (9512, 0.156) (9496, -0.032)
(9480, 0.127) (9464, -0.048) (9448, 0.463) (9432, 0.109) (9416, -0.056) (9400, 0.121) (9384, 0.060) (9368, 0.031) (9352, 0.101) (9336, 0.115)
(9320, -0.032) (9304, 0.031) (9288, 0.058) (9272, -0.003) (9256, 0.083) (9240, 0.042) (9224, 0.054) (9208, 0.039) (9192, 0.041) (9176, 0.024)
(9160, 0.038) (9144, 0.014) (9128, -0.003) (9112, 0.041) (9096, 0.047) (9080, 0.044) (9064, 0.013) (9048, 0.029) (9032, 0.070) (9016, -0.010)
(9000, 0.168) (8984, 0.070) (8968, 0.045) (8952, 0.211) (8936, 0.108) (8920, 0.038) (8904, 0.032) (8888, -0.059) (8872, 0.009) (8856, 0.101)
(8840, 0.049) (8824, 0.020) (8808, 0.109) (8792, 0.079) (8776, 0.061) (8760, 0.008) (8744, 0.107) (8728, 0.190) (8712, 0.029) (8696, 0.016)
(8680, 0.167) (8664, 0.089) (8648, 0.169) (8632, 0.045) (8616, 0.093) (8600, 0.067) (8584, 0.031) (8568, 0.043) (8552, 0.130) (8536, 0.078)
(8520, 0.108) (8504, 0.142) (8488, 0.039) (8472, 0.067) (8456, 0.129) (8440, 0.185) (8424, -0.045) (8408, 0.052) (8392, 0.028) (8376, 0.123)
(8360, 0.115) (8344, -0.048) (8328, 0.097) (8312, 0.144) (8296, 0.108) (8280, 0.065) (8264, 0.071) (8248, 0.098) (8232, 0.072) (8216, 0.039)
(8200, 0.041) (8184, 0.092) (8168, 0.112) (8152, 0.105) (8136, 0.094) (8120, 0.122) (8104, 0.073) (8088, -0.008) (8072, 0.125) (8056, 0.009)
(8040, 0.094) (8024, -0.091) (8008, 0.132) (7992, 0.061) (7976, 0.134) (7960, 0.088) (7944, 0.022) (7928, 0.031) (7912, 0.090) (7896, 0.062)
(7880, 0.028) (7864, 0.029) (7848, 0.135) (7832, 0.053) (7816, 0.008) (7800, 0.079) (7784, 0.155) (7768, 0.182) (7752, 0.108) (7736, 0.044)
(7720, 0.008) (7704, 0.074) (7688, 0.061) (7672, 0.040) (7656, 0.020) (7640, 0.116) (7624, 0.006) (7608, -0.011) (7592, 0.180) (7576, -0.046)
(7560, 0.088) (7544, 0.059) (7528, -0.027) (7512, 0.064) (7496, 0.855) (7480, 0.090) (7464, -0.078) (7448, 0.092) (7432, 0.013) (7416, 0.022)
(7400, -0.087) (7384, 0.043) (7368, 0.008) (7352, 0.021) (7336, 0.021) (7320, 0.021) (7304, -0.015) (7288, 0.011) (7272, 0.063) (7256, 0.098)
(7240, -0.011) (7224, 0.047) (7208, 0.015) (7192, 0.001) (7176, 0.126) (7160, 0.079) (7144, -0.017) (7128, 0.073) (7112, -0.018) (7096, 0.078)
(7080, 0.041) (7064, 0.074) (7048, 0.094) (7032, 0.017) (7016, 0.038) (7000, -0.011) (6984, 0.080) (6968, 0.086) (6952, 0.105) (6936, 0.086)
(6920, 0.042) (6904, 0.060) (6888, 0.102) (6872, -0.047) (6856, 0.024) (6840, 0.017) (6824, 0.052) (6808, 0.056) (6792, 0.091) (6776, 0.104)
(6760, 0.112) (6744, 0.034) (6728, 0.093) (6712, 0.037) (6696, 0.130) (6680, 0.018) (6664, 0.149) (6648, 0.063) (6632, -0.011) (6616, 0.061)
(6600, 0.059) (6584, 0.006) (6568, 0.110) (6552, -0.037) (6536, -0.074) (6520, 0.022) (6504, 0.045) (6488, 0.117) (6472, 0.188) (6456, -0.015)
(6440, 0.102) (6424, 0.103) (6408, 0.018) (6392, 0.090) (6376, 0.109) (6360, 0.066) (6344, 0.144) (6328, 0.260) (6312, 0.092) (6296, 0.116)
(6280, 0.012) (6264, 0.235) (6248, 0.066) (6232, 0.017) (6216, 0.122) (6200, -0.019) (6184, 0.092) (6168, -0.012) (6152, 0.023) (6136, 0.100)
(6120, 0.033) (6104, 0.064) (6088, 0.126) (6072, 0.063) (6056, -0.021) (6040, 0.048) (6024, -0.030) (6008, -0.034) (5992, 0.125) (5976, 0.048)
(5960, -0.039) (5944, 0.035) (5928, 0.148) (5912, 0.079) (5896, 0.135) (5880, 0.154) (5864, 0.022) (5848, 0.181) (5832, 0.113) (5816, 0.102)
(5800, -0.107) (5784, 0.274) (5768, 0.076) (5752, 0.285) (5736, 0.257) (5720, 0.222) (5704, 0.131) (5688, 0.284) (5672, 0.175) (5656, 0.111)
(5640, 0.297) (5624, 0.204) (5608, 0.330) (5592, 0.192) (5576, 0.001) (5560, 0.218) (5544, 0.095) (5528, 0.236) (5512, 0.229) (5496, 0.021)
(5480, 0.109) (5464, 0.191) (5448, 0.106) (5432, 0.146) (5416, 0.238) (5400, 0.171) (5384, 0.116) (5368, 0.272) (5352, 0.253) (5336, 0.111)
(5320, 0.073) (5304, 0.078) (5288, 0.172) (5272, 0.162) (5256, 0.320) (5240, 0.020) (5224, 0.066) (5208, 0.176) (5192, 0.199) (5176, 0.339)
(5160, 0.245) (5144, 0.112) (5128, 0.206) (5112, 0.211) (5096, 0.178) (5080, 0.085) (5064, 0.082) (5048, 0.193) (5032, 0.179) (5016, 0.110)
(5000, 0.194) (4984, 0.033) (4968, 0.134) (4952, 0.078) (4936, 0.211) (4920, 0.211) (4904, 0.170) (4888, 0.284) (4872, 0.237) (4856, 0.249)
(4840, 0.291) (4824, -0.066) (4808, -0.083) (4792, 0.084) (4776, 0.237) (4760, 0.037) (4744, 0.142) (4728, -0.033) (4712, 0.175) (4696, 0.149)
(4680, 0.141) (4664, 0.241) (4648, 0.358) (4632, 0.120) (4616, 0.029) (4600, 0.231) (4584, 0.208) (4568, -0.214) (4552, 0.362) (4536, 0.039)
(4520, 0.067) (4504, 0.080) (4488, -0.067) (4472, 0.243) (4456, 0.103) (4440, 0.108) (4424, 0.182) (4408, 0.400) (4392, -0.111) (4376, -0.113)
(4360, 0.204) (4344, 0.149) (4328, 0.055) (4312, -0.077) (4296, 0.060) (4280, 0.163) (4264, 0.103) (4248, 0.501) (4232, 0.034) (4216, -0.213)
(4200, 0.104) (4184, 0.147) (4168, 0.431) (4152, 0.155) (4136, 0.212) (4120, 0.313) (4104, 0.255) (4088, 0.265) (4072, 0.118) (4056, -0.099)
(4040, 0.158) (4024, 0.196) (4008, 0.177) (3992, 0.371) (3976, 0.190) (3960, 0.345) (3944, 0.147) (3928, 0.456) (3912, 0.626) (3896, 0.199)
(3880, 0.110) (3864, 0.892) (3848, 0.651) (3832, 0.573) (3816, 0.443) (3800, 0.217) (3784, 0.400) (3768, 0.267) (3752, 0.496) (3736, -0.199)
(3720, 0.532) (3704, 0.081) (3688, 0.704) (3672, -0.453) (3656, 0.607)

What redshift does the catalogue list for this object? 1.01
